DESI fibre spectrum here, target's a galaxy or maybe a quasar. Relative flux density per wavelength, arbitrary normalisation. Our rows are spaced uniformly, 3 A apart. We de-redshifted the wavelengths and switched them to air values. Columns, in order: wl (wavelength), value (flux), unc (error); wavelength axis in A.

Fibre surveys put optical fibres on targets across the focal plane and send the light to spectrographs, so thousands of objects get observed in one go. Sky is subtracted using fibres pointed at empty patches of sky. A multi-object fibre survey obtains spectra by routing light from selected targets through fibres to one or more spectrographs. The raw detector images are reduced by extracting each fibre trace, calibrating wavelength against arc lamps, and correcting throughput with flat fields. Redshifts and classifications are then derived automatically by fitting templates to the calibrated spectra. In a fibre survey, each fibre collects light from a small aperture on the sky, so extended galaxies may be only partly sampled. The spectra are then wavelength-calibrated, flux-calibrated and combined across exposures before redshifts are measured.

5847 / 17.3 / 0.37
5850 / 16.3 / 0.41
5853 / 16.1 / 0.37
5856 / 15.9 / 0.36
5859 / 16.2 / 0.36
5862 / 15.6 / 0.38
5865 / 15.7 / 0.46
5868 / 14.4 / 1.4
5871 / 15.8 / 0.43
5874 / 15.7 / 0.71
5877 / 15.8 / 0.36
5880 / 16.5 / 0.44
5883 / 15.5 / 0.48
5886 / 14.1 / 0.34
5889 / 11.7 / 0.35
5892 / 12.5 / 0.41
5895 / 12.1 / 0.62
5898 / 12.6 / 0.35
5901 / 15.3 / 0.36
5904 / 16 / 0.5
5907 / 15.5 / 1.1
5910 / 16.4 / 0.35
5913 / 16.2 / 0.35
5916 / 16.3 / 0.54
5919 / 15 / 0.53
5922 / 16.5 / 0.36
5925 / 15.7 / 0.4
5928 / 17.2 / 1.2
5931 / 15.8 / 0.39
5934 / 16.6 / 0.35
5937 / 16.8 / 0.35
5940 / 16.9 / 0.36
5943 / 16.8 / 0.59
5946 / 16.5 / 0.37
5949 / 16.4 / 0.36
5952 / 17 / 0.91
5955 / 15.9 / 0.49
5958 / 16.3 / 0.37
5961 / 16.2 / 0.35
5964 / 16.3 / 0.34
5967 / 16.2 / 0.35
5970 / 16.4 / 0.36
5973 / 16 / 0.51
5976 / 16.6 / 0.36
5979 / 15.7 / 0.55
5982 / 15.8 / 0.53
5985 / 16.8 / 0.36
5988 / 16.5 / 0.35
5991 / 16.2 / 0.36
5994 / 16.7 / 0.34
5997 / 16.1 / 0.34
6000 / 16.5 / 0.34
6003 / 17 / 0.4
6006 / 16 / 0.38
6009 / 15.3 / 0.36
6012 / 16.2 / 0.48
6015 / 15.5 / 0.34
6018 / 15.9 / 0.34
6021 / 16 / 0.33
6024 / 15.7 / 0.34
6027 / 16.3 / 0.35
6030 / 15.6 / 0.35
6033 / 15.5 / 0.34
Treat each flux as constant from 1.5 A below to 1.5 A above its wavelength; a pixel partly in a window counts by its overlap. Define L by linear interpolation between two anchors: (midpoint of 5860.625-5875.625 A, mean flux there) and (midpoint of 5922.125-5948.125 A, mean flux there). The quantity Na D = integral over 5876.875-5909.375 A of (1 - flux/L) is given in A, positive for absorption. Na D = 3.1 A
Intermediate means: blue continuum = 15.4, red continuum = 16.5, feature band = 14.3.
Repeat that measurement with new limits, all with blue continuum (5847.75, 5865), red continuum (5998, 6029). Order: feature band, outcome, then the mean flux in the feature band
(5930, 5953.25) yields -0.83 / 16.6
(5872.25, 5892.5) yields 1.75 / 14.7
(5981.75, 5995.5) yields -0.36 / 16.5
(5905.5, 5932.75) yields -0.05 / 16.1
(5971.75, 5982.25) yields -0.01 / 16.1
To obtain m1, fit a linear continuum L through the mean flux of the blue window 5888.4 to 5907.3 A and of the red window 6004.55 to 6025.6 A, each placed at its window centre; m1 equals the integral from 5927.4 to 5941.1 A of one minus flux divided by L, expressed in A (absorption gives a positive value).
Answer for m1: -2.2 A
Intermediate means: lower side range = 13.6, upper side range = 15.8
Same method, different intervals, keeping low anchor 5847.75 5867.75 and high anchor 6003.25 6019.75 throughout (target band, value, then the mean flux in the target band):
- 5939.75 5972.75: -1.1 A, 16.4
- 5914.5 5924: 0.0 A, 15.9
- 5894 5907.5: 1.4 A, 14.3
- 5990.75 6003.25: -0.5 A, 16.5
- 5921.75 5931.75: -0.3 A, 16.3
